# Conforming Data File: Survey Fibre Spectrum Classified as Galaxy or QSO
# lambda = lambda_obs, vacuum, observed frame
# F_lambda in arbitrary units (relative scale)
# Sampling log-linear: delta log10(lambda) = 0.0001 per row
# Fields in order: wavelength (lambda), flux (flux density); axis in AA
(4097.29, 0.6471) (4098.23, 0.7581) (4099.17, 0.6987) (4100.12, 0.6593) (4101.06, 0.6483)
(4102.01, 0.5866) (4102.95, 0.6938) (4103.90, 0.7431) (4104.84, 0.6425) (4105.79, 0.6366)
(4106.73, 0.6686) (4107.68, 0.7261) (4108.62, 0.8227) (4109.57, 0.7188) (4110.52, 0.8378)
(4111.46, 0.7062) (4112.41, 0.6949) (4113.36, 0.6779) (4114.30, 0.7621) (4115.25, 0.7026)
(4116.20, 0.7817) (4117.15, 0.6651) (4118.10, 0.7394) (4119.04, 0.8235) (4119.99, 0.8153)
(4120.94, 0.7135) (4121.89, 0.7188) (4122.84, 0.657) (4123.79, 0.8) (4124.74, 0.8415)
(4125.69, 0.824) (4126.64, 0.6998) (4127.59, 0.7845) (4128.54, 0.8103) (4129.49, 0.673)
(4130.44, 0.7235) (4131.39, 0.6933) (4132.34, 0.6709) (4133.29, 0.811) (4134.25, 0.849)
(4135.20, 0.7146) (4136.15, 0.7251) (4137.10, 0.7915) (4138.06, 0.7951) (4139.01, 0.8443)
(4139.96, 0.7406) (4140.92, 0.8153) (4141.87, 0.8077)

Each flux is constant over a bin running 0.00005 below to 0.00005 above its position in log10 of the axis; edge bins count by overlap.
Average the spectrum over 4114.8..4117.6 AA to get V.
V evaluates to 0.716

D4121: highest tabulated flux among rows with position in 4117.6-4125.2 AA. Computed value 0.8415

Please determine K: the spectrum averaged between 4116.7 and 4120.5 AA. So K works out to 0.762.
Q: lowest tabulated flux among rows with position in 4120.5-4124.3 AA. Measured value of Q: 0.657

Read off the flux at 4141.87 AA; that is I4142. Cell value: 0.8077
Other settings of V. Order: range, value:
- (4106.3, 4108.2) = 0.702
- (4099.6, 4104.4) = 0.666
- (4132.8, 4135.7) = 0.79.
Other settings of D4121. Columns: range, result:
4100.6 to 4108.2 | 0.7431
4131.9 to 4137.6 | 0.849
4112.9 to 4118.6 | 0.7817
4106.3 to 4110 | 0.8227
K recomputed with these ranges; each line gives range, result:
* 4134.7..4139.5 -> 0.775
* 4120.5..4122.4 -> 0.714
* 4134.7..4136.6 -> 0.723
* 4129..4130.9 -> 0.7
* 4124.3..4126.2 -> 0.83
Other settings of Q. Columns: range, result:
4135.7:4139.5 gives 0.7251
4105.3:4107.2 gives 0.6366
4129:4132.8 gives 0.6709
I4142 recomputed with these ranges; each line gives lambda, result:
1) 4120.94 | 0.7135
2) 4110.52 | 0.8378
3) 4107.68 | 0.7261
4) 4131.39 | 0.6933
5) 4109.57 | 0.7188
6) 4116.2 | 0.7817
